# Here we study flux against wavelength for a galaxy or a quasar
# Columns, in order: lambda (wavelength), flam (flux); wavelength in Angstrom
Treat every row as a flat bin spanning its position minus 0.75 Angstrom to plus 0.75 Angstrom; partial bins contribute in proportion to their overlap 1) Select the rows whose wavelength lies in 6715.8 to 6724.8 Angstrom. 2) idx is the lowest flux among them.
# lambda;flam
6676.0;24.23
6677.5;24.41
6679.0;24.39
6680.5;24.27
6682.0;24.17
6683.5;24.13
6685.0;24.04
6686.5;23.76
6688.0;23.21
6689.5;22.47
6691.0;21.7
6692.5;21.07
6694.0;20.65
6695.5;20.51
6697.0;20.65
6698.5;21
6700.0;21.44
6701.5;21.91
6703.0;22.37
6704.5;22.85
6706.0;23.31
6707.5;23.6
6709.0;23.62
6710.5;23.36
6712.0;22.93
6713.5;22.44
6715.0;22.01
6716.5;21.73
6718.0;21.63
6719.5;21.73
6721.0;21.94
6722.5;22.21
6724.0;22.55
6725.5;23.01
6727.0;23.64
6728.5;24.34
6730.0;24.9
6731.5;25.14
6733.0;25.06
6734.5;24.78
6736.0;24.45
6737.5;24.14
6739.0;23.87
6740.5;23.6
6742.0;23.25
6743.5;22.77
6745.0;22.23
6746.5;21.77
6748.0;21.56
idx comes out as 21.63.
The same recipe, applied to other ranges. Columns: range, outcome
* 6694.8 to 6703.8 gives 20.51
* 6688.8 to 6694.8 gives 20.65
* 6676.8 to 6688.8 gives 23.21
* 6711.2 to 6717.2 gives 21.73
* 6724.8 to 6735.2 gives 23.01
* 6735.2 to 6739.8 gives 23.87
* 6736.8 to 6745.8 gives 22.23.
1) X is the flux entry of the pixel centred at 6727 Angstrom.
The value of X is 23.64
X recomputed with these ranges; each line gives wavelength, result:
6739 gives 23.87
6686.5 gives 23.76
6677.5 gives 24.41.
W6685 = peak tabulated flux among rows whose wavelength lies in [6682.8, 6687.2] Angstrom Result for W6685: 24.13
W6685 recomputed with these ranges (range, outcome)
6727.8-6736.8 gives 25.14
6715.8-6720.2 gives 21.73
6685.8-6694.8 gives 23.76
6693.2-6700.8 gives 21.44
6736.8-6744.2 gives 24.14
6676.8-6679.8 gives 24.41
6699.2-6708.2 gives 23.6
